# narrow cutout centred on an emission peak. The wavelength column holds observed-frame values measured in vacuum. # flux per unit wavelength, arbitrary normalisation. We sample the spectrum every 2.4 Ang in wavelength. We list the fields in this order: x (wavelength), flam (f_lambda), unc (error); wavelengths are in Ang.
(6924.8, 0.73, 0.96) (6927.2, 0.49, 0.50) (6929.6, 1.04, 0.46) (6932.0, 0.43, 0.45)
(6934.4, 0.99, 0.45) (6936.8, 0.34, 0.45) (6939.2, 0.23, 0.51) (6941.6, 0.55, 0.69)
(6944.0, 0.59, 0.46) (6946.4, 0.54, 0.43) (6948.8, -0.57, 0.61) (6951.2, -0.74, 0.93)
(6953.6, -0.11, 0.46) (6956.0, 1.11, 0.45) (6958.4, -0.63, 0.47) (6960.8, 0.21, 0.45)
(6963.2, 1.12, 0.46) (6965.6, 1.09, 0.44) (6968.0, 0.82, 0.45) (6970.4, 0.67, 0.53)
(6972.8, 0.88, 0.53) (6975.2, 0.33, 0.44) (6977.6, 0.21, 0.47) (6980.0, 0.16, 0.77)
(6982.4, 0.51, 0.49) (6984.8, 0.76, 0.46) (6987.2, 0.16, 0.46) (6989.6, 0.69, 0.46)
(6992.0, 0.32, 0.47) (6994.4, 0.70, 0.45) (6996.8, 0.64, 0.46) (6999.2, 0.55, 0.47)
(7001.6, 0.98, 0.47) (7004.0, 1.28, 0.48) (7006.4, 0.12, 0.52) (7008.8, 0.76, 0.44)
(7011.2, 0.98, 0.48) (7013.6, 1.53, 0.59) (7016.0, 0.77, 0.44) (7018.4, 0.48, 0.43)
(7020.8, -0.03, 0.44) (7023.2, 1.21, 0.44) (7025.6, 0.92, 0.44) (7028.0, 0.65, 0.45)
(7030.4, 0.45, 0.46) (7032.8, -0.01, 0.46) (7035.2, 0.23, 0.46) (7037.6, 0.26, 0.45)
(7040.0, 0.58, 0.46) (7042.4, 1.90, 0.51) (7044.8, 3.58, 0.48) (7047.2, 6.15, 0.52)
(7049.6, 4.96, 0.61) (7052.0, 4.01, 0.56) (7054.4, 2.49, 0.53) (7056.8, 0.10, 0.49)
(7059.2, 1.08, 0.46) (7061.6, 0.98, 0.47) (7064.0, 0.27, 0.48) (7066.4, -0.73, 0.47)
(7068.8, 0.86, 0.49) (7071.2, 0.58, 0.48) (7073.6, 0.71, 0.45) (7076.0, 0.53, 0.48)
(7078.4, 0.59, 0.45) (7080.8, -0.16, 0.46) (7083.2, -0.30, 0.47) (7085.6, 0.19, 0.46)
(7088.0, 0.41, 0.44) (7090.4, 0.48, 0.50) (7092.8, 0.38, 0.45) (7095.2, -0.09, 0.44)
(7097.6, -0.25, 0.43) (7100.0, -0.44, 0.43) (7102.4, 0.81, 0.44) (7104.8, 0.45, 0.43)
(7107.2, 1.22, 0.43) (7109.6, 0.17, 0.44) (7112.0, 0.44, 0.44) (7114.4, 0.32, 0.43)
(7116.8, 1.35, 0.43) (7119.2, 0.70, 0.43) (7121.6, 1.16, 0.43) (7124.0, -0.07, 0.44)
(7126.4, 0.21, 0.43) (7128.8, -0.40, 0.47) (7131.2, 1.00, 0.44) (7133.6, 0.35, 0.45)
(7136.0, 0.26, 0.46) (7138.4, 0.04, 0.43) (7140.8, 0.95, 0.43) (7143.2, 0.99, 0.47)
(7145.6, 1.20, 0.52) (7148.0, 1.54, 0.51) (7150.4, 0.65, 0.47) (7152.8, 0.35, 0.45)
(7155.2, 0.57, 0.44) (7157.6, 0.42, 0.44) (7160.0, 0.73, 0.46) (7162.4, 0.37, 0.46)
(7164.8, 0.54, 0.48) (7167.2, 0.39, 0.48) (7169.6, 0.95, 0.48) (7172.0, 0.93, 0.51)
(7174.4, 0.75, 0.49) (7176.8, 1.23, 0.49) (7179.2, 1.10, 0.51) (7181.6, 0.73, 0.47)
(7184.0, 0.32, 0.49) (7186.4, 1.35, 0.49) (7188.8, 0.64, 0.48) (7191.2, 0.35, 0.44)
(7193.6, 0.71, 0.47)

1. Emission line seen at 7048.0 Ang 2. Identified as [O II]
